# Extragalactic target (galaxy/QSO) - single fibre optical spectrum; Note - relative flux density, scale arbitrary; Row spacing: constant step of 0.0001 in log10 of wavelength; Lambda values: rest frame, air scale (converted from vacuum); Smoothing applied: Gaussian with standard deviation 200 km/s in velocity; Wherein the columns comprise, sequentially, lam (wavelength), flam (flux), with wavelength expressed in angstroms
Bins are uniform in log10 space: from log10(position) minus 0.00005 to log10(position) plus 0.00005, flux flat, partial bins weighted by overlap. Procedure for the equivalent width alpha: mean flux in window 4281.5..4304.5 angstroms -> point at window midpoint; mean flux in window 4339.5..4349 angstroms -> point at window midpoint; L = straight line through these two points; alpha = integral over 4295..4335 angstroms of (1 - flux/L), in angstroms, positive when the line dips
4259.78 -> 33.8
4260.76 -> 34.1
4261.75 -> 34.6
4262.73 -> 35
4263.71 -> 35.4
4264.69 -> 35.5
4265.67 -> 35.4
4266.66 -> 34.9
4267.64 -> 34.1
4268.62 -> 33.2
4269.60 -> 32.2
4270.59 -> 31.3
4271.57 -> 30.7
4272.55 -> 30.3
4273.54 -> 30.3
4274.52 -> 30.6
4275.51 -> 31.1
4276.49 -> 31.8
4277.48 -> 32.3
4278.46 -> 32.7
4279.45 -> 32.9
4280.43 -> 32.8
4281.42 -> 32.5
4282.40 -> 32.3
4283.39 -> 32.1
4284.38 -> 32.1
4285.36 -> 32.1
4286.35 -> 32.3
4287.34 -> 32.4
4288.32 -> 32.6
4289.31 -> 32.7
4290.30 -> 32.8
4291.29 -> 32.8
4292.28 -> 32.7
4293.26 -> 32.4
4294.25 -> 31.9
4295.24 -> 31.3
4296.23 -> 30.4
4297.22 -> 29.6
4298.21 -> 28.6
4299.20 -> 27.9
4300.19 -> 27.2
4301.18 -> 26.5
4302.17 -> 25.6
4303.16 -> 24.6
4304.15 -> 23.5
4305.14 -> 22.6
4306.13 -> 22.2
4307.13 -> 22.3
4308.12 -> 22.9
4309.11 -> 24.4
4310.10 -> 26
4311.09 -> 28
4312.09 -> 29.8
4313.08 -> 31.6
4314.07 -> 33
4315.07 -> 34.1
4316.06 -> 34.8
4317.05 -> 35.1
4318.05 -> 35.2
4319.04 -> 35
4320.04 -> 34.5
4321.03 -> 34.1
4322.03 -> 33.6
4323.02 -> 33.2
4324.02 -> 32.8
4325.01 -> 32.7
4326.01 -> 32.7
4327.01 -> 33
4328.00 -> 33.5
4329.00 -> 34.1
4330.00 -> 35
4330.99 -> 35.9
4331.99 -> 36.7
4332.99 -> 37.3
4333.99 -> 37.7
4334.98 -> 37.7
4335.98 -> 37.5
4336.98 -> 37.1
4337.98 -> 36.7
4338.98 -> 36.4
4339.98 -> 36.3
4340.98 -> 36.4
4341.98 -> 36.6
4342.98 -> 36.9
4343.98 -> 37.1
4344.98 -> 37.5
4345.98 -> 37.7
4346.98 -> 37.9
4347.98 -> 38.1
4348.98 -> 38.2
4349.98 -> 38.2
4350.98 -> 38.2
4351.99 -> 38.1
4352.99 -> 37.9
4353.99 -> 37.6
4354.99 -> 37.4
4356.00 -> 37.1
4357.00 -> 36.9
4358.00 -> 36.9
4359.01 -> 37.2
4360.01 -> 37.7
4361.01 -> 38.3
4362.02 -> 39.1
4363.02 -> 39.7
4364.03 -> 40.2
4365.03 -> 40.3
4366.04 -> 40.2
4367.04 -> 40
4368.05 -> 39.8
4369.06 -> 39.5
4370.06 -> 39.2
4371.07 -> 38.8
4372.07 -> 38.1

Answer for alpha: 3.1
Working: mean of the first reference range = 30.4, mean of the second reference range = 37.2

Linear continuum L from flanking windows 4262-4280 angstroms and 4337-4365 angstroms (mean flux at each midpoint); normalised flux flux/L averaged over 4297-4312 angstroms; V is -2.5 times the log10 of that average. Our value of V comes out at 0.34 mag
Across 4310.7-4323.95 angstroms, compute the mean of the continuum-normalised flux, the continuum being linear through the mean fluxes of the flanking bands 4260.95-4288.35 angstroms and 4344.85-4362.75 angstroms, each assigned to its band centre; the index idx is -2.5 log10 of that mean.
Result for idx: 0.070 mag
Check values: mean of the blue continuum 32.7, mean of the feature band 33.2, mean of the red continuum 37.8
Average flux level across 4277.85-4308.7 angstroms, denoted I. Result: 29.6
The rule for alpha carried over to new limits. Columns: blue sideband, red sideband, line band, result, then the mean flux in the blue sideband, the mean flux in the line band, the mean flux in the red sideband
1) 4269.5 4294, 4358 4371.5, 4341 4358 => 0.13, 32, 37.5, 39.1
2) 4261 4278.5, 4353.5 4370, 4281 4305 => 2.83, 32.9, 30.3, 38.6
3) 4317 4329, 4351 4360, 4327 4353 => -0.86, 33.7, 36.9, 37.4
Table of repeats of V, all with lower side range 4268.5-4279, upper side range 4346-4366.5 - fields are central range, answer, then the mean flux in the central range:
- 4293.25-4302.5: 0.153 mag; 29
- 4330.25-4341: -0.010 mag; 36.9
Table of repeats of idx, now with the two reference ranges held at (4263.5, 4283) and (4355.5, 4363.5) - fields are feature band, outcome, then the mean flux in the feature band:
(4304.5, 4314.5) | 0.309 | 26.2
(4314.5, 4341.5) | 0.025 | 35.1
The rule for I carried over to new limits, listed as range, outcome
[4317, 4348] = 35.7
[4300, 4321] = 28.7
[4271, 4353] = 32.6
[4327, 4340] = 36.2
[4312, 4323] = 33.8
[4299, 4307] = 24.8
